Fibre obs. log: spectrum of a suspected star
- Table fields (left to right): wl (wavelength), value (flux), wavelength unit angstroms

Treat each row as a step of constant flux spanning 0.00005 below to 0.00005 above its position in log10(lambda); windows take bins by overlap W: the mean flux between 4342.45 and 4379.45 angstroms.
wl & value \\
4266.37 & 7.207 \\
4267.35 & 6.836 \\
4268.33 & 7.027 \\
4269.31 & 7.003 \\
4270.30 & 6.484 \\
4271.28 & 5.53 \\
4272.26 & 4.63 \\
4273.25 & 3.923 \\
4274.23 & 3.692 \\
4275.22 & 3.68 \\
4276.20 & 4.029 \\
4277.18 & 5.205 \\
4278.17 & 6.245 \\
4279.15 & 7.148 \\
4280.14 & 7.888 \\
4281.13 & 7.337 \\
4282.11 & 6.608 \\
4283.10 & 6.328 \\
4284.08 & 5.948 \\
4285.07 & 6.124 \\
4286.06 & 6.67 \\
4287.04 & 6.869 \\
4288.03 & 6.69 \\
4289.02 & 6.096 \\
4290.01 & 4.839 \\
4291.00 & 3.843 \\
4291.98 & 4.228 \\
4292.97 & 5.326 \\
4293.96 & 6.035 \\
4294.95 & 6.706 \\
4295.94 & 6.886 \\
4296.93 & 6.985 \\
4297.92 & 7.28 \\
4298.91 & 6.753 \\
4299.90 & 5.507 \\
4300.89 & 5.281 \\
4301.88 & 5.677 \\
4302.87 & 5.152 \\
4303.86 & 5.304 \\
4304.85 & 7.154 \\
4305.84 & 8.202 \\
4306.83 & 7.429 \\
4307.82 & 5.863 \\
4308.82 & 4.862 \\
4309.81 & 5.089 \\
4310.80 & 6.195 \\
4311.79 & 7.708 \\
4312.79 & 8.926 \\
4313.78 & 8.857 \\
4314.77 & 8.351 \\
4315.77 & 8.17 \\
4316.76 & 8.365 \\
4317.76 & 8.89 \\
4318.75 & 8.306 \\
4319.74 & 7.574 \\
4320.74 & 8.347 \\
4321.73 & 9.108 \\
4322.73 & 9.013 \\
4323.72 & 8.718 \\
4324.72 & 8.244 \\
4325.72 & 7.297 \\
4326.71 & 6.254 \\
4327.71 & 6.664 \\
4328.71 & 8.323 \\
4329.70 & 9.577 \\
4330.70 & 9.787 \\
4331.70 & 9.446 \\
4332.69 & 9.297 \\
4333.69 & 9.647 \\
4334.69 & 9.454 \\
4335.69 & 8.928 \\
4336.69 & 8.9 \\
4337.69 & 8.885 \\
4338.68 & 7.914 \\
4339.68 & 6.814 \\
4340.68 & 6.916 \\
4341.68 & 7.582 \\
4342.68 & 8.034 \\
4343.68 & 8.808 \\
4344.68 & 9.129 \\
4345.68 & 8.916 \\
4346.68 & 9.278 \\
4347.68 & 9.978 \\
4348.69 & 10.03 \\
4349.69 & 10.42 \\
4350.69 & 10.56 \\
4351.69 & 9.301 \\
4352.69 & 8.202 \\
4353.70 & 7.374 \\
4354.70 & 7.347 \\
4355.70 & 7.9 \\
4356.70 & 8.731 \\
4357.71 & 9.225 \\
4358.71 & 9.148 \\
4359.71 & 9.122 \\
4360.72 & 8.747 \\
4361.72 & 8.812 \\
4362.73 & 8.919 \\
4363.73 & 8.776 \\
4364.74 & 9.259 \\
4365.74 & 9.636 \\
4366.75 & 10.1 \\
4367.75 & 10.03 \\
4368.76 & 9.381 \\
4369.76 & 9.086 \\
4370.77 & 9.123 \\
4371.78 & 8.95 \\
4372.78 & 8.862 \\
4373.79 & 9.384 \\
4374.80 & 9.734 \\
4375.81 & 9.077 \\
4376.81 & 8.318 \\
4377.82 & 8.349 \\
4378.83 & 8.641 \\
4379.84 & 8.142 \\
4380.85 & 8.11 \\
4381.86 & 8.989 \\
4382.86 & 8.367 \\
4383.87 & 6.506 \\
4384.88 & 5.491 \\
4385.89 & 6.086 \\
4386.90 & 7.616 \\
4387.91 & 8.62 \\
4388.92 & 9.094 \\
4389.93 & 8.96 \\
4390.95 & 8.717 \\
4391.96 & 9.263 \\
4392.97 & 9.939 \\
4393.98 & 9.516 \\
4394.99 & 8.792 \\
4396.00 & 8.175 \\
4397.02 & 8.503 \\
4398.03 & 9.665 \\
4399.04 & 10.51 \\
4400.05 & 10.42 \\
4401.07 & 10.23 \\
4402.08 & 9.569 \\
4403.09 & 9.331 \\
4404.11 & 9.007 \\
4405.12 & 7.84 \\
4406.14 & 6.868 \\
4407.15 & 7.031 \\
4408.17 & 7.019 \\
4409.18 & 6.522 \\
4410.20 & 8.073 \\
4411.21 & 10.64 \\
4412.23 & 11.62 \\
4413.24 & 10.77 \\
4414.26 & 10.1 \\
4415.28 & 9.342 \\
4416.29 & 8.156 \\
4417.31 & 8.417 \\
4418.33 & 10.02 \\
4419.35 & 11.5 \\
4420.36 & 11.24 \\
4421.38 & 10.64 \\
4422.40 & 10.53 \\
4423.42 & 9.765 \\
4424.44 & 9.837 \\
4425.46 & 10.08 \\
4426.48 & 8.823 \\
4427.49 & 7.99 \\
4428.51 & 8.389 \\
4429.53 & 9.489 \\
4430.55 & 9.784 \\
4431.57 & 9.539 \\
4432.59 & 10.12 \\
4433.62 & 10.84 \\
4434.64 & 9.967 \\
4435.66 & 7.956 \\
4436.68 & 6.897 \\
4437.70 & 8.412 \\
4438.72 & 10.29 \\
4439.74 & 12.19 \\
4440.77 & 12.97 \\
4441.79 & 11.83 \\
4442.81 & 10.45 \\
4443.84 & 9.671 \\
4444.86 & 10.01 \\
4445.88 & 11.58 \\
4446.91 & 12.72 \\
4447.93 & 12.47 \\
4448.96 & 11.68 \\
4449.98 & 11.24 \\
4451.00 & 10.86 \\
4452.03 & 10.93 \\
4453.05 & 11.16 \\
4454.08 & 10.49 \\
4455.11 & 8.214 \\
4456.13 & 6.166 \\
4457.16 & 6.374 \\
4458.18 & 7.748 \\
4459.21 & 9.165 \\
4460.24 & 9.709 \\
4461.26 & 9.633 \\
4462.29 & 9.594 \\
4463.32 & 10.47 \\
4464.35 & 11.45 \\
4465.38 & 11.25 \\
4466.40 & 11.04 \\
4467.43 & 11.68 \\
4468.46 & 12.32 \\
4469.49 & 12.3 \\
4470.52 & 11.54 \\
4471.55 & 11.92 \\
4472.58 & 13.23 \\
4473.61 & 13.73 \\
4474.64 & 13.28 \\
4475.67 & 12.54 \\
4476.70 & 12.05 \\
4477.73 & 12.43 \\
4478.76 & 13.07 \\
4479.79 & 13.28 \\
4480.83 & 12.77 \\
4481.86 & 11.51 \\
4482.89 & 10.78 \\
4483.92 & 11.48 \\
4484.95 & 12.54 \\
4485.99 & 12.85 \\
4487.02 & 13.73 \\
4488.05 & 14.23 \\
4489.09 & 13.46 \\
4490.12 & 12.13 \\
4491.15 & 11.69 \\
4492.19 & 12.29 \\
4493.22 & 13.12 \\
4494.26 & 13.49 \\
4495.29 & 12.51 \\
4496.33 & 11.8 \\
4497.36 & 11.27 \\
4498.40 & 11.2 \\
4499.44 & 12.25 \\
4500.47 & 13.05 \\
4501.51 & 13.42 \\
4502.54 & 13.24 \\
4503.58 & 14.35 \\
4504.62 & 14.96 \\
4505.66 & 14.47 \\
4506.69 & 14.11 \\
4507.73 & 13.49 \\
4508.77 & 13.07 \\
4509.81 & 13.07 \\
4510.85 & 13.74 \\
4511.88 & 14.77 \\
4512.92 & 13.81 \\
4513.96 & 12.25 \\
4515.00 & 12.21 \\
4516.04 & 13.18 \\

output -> 9.05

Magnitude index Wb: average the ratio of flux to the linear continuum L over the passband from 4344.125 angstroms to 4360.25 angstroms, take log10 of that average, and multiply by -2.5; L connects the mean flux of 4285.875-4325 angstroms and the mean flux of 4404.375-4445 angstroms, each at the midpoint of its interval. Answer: -0.14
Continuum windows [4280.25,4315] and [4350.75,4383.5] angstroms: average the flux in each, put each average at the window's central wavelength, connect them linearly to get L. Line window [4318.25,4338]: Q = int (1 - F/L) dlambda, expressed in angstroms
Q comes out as -2.9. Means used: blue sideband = 6.38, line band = 8.59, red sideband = 8.86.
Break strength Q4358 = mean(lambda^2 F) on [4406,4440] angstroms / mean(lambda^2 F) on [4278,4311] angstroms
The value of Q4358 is 1.61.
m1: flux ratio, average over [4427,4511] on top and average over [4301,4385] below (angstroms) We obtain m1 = 1.4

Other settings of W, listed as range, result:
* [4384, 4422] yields 8.99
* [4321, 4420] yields 8.81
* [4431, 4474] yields 10.5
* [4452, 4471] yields 10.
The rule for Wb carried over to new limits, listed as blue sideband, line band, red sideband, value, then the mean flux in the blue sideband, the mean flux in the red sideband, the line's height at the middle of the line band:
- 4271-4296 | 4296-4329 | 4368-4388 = -0.12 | 5.69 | 8.36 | 6.51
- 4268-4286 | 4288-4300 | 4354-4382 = 0.09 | 5.83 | 8.91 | 6.41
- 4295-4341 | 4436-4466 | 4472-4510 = 0.15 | 7.66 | 12.9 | 11.7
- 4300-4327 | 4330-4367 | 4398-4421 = -0.11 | 7.33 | 9.3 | 8.05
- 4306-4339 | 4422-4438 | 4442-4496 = 0.14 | 8.14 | 11.5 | 10.6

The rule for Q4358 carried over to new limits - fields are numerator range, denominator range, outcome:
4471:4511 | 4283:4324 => 2.06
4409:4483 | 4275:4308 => 1.84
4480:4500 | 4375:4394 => 1.57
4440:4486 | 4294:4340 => 1.56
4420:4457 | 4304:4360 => 1.28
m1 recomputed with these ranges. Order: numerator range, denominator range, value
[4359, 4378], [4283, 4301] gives 1.52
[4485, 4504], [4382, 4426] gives 1.41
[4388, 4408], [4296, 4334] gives 1.19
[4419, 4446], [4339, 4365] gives 1.15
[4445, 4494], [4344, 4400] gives 1.30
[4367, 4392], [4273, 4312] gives 1.43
